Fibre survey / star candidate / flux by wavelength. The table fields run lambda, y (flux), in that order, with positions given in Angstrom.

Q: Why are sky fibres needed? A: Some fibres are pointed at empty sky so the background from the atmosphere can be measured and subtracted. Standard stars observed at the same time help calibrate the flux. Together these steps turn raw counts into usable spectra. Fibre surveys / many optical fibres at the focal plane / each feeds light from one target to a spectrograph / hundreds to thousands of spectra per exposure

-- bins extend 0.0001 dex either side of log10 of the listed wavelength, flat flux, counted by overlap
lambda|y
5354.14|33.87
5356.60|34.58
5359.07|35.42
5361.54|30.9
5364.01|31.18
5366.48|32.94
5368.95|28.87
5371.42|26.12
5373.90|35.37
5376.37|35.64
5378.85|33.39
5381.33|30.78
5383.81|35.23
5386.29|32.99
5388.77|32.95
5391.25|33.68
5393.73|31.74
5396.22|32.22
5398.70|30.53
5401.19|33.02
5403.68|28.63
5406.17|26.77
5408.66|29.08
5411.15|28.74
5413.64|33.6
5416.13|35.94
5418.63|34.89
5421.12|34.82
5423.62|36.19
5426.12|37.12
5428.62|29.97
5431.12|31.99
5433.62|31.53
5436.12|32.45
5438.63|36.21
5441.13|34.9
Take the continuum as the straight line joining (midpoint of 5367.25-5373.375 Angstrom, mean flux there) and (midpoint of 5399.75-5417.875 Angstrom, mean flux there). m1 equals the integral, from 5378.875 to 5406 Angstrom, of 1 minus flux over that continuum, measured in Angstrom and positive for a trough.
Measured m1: -1.8 Angstrom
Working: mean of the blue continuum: 28.8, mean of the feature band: 32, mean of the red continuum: 30.9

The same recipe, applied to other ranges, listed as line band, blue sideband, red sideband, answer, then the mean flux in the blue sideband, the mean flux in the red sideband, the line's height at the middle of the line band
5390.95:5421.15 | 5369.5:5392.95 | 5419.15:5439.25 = 1.49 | 32.8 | 33.7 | 33.3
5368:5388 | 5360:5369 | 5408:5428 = -0.21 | 31.4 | 33.8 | 32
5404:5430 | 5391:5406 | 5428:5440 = -0.53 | 31.1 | 32.6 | 31.9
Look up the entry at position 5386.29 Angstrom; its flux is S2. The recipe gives 32.99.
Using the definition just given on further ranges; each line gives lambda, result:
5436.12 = 32.45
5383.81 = 35.23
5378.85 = 33.39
